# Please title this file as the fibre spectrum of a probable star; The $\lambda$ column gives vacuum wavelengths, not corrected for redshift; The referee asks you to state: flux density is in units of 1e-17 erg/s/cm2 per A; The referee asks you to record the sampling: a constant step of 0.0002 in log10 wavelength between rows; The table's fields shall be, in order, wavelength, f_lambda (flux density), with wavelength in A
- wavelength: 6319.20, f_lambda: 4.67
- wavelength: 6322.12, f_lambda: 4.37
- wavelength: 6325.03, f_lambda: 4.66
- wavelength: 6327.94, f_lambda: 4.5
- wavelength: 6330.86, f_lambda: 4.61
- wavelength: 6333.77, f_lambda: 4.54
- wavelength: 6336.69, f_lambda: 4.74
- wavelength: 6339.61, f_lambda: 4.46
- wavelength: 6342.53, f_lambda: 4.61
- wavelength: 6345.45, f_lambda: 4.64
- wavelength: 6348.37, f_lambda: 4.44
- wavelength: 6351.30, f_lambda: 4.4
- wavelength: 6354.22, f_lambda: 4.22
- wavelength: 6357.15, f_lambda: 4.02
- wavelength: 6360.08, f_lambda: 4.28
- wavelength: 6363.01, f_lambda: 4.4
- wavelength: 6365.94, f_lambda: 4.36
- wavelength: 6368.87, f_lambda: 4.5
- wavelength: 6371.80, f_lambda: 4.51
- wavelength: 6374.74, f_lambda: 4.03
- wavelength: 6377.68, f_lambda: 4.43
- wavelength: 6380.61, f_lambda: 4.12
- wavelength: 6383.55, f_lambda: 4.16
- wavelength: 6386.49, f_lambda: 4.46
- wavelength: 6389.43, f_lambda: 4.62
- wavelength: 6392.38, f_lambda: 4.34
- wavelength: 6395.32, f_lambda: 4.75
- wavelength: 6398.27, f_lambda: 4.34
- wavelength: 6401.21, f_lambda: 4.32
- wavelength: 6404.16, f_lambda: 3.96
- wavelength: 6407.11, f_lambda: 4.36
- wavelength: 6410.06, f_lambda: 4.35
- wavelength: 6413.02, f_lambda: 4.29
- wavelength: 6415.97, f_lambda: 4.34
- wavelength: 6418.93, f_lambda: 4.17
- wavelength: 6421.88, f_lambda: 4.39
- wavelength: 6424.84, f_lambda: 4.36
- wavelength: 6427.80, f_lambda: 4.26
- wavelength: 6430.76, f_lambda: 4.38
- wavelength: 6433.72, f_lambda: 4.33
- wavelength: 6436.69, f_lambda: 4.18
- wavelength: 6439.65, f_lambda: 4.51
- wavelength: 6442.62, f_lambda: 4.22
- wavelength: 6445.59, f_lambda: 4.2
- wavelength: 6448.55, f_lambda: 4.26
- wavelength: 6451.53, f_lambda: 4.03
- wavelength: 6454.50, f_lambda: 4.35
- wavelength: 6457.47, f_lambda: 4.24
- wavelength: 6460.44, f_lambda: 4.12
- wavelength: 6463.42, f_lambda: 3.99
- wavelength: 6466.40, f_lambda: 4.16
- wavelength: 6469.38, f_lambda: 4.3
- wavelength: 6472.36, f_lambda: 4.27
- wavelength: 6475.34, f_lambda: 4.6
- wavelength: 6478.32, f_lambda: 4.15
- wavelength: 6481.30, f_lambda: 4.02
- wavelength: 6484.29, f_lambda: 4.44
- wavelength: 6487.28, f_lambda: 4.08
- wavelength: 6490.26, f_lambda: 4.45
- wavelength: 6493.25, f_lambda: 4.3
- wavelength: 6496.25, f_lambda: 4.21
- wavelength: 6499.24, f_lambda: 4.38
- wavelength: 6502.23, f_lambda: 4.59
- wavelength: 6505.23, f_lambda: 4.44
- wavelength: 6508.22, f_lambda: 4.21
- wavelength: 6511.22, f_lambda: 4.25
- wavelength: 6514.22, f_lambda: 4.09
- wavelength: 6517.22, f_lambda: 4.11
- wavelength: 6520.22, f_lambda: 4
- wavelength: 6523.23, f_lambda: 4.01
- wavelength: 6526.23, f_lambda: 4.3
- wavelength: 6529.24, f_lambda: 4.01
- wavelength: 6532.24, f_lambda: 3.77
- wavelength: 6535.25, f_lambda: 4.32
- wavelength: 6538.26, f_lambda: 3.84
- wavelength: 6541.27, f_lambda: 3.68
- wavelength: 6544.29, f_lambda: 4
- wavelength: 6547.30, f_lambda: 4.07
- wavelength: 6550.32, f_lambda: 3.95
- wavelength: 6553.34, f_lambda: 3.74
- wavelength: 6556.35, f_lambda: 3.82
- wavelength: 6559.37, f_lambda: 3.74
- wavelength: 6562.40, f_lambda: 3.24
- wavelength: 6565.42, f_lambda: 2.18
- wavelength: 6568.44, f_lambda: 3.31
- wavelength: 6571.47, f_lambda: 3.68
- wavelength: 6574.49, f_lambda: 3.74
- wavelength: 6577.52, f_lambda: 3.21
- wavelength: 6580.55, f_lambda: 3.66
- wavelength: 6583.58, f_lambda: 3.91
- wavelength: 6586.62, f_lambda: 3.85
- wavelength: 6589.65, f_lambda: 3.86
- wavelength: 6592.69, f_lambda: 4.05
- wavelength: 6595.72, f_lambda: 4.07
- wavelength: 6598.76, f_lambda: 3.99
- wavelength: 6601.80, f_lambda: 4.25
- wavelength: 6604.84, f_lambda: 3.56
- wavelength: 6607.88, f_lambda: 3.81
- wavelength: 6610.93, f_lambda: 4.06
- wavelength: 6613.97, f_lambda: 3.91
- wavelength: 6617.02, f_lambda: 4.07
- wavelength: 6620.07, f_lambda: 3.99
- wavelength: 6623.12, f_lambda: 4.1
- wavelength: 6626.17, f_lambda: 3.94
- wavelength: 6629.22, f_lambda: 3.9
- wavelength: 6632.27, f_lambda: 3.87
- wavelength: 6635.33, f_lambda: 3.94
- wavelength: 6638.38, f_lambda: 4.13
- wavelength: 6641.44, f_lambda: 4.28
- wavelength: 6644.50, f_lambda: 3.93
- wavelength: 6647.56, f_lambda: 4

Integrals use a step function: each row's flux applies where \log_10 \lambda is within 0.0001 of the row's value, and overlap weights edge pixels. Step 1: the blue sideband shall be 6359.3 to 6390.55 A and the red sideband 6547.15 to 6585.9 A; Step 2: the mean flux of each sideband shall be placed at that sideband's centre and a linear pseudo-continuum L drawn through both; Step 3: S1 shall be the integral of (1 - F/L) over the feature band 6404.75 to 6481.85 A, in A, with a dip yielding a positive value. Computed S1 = -3.8 A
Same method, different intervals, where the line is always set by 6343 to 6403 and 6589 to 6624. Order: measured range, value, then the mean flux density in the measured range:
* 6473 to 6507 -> -1.3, 4.33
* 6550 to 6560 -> 0.6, 3.8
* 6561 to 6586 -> 4.0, 3.38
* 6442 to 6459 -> 0.1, 4.22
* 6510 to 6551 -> 0.8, 4.03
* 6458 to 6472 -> 0.2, 4.16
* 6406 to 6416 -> -0.1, 4.33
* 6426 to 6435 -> -0.1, 4.33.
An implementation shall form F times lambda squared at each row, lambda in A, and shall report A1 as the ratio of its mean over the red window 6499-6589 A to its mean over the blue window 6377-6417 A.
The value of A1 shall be 0.9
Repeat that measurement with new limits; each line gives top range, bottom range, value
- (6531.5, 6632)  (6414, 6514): 0.92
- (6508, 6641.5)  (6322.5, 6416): 0.94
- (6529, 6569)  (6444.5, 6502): 0.89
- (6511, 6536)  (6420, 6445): 0.97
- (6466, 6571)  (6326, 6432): 0.96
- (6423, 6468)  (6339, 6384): 1.00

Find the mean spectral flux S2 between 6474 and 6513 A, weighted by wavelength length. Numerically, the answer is 4.31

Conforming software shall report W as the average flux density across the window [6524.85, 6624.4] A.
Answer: 3.81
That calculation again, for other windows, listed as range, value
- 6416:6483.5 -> 4.25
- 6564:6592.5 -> 3.52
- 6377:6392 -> 4.35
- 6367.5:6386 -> 4.3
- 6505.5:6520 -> 4.18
